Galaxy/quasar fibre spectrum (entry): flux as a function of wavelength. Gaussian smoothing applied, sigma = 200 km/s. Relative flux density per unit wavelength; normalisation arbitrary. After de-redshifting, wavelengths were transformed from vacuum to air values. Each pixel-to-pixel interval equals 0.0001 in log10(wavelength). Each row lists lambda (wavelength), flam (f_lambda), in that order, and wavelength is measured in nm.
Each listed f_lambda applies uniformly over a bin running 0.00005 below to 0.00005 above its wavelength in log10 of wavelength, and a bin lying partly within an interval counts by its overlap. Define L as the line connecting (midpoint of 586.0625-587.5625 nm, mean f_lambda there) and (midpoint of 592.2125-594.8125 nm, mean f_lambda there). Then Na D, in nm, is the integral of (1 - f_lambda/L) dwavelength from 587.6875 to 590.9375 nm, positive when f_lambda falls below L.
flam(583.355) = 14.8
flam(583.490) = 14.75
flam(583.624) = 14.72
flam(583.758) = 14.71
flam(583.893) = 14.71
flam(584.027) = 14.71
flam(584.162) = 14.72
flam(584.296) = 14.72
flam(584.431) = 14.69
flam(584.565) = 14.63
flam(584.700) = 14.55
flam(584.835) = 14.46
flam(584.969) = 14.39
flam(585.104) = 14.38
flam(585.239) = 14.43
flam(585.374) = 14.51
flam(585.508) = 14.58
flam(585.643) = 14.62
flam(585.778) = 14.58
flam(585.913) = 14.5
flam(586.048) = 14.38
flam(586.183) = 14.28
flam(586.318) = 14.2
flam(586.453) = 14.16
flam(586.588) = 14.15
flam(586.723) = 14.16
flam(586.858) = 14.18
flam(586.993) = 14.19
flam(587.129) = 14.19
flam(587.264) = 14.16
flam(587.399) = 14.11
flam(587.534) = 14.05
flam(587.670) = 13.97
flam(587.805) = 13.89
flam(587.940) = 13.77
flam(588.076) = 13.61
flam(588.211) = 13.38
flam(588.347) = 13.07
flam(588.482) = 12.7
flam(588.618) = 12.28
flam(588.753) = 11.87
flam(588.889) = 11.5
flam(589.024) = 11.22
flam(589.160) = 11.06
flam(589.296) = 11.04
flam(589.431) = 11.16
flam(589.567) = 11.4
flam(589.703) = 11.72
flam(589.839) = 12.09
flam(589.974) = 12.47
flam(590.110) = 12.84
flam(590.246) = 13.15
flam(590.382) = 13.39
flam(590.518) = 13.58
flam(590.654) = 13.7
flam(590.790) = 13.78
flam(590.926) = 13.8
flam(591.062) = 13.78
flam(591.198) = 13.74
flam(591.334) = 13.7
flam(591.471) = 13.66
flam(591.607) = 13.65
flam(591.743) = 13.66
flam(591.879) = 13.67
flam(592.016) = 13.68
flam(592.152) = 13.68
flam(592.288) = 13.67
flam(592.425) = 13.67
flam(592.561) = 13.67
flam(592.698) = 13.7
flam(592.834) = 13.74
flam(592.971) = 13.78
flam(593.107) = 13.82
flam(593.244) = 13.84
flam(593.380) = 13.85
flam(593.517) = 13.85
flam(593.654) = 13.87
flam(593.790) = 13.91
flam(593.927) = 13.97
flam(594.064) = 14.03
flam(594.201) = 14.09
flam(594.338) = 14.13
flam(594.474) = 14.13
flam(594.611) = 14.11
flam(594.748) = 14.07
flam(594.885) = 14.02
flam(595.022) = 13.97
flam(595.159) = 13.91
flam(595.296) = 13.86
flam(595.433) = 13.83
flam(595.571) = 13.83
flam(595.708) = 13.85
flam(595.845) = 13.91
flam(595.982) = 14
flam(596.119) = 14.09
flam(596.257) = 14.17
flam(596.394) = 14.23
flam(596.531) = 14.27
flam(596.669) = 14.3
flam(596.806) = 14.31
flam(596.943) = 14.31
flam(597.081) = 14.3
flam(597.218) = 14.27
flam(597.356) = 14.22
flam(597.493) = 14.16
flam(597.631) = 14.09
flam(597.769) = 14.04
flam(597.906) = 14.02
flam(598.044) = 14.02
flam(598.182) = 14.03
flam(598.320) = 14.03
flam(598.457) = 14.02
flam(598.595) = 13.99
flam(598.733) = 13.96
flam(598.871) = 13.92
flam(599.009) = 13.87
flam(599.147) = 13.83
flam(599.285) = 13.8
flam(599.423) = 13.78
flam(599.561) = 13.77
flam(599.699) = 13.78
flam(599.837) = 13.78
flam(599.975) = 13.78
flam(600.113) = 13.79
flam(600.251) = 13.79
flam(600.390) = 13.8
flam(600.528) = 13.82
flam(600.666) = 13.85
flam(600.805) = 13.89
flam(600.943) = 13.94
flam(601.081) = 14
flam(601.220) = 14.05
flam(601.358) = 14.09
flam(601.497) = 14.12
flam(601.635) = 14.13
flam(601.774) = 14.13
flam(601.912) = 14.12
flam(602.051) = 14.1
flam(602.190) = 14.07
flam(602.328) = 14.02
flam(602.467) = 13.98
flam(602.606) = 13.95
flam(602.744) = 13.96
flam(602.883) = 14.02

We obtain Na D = 0.34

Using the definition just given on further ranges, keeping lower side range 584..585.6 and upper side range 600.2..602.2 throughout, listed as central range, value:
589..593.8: 0.38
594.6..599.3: 0.03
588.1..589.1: 0.15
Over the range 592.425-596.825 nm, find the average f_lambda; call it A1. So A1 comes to 14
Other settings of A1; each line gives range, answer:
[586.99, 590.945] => 12.9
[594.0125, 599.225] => 14.1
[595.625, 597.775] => 14.2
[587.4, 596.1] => 13.4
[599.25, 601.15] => 13.8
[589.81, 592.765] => 13.5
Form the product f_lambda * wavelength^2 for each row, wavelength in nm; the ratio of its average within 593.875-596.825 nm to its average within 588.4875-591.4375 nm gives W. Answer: 1.14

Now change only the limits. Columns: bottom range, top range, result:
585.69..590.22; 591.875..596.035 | 1.08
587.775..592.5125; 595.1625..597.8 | 1.11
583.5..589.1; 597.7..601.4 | 1.04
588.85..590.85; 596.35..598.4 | 1.18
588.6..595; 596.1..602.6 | 1.08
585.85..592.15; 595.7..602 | 1.09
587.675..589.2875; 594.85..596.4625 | 1.14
